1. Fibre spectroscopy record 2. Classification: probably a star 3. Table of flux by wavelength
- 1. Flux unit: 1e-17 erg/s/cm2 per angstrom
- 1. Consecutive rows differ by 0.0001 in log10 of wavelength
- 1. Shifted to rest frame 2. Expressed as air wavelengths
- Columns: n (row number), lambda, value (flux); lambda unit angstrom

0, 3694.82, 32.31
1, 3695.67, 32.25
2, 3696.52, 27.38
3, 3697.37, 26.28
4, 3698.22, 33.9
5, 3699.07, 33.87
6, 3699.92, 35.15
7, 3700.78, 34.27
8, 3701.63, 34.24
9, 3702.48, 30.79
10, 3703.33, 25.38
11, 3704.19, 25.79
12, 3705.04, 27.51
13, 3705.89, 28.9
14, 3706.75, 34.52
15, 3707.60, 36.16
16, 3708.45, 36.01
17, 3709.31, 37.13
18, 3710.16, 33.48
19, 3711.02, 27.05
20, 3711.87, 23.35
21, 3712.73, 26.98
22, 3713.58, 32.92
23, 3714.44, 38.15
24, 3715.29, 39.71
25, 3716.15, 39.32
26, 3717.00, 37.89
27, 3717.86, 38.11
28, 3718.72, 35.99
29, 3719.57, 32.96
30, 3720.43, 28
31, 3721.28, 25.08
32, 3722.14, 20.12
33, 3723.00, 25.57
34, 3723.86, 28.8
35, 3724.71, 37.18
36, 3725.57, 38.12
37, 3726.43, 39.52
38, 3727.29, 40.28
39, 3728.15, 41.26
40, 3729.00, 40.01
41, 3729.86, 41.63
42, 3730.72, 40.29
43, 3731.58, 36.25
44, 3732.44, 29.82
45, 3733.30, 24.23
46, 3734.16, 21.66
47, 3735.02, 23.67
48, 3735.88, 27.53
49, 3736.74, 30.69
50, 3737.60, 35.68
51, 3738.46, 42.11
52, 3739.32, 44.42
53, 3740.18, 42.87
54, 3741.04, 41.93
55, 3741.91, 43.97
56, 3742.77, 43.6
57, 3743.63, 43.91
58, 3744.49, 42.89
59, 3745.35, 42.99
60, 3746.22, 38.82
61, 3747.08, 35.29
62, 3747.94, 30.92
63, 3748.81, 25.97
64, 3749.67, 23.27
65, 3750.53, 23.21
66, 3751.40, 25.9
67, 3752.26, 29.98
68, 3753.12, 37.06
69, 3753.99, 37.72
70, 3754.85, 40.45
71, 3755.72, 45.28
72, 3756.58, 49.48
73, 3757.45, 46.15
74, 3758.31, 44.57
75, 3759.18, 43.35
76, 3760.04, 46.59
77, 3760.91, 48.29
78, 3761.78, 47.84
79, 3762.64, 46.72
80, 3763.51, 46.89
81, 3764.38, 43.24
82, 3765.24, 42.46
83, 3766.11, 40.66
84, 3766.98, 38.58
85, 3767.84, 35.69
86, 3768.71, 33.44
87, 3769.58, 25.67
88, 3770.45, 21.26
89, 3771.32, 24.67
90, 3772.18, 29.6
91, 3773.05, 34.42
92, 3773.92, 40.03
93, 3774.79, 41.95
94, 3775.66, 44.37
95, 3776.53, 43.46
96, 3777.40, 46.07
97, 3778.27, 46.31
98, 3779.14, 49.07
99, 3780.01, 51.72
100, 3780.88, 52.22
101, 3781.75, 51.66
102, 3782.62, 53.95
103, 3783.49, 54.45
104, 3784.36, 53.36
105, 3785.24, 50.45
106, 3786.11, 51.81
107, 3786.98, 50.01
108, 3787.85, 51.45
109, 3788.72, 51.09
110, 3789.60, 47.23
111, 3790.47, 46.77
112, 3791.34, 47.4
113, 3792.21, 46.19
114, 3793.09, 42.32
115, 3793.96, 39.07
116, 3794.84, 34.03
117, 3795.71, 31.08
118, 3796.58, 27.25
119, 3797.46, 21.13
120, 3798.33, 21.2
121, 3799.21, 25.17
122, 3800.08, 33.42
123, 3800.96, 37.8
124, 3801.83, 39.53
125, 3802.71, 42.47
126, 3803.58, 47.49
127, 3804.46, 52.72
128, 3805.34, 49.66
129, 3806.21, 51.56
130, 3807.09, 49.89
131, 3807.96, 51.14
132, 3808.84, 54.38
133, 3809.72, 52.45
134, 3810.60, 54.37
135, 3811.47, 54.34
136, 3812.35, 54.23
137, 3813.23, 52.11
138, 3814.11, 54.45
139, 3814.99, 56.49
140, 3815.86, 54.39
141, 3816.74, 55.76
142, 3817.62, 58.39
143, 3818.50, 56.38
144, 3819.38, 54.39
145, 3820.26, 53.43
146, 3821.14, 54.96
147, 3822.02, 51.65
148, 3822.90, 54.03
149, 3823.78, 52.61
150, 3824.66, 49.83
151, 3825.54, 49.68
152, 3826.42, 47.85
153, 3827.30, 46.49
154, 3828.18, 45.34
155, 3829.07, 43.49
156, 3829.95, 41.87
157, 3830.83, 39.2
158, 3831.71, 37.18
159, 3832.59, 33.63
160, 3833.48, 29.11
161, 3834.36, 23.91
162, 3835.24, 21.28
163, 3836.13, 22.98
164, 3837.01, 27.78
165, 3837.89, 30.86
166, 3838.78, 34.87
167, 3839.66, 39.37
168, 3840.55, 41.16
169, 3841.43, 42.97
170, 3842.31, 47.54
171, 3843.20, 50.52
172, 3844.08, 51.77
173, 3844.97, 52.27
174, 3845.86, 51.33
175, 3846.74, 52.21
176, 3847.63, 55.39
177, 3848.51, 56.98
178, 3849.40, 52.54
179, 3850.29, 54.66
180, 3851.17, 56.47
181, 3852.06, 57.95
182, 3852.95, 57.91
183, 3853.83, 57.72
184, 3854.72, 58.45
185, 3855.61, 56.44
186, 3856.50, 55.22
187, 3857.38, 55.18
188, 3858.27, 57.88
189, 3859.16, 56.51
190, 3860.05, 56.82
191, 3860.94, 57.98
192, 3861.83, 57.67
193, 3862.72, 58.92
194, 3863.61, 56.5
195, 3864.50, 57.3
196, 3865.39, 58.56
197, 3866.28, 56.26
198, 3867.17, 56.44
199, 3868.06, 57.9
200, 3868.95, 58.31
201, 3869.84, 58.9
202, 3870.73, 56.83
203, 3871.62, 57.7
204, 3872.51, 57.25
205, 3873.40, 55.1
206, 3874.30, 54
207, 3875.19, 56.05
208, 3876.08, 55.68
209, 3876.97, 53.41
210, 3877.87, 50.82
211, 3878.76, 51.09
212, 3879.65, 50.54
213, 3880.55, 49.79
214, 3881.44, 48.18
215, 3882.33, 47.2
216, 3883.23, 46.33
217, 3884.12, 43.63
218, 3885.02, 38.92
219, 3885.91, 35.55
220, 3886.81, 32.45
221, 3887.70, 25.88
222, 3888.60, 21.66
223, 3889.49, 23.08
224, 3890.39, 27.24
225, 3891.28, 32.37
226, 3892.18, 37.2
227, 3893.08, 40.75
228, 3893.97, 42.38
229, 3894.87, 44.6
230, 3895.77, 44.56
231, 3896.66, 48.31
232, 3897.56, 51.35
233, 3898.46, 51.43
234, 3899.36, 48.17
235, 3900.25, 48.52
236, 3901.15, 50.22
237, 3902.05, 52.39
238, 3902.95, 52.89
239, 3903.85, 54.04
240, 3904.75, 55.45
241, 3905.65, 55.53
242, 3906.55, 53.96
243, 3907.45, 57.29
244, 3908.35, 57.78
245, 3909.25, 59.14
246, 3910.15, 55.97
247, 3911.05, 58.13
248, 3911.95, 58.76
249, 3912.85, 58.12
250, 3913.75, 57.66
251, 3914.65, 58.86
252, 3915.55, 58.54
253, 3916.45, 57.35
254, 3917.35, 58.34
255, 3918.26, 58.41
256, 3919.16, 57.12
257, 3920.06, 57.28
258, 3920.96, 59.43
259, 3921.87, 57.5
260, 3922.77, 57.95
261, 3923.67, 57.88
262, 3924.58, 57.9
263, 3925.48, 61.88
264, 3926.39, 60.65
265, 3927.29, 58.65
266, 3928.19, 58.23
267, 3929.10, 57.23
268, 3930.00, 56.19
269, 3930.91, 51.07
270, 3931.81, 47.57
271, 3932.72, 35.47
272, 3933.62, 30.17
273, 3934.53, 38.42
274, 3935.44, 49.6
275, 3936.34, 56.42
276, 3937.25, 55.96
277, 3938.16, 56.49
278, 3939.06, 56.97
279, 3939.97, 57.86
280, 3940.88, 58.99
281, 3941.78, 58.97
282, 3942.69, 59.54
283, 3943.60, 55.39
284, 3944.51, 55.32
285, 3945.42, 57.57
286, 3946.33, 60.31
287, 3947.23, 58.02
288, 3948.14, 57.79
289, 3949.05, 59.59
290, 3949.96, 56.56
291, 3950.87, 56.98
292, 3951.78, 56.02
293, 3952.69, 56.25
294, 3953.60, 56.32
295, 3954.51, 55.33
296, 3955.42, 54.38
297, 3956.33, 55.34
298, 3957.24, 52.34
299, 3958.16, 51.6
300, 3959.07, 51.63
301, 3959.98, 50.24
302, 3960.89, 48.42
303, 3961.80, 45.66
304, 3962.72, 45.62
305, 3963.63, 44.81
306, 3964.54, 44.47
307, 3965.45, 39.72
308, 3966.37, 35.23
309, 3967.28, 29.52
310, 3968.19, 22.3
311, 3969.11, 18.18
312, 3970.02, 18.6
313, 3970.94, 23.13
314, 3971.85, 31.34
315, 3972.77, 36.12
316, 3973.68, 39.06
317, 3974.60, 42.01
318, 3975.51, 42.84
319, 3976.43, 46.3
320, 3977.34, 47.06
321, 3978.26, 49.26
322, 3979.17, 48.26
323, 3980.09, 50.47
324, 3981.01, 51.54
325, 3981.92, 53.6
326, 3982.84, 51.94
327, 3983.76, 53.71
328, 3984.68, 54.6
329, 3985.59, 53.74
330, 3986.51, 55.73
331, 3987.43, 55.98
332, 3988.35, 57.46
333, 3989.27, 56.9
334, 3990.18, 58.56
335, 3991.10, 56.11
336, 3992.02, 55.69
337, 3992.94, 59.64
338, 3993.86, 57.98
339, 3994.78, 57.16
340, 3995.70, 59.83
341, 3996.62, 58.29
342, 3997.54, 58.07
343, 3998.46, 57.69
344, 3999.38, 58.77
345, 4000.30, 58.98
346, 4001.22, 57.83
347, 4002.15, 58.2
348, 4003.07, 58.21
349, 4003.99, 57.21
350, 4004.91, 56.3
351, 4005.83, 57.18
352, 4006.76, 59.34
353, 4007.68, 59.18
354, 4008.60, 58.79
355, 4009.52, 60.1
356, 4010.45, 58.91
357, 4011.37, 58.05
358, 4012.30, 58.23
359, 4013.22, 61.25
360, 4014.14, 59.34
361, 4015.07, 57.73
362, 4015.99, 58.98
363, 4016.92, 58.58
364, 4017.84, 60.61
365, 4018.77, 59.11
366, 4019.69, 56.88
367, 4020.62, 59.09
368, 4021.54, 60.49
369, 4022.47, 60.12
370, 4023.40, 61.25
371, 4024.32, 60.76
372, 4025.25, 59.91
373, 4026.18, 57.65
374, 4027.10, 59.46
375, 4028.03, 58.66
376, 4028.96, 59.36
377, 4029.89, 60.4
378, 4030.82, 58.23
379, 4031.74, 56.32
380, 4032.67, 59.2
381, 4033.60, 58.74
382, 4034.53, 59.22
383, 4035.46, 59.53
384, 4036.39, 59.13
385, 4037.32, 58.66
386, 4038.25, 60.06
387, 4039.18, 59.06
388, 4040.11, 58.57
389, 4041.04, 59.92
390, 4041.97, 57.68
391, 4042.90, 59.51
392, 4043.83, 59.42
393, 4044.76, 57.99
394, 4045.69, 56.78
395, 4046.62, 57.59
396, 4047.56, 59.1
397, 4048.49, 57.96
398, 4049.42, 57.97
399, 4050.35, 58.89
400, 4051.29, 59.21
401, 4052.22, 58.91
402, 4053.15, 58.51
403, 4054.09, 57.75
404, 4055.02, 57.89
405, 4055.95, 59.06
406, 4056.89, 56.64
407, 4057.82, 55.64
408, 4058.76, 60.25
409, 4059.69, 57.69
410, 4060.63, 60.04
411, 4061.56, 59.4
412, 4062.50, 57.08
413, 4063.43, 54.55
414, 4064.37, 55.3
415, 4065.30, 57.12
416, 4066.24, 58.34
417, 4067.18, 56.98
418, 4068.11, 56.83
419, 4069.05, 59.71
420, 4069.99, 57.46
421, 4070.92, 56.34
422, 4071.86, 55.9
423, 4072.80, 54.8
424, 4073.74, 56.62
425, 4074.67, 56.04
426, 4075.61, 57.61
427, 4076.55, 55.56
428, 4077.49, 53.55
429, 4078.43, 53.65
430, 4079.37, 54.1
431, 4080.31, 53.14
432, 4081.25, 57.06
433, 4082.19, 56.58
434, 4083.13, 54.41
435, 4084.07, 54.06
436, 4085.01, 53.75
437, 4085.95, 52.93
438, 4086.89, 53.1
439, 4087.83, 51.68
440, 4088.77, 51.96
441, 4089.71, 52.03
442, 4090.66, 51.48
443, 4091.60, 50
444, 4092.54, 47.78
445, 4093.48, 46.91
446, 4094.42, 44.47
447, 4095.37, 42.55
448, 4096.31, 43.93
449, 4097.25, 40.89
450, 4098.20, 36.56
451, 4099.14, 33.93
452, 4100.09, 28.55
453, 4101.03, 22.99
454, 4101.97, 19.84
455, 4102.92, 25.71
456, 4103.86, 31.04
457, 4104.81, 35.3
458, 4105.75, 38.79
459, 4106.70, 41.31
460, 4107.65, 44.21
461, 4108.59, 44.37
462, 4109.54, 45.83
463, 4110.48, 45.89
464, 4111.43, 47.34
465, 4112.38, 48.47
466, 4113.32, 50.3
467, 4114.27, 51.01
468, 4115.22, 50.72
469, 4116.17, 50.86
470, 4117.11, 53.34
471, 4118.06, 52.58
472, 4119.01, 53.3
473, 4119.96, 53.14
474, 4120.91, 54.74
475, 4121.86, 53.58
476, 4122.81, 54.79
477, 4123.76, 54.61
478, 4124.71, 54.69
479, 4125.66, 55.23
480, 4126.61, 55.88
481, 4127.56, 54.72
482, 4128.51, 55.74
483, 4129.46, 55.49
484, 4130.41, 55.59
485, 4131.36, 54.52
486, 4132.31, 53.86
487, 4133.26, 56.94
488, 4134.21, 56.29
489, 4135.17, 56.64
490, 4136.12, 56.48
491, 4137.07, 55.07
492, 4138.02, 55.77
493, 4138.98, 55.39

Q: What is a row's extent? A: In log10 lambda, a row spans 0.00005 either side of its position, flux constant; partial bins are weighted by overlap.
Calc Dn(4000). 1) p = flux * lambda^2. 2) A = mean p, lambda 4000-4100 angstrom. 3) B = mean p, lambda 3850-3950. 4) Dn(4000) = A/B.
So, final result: 1.15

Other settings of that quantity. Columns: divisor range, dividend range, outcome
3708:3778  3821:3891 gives 1.40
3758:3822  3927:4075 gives 1.35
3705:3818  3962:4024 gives 1.46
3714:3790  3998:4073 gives 1.73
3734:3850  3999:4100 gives 1.50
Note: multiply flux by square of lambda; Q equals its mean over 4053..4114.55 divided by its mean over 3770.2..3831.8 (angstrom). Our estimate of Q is 1.25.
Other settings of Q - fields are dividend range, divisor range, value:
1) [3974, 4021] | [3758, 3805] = 1.50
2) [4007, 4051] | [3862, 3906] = 1.31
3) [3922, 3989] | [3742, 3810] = 1.32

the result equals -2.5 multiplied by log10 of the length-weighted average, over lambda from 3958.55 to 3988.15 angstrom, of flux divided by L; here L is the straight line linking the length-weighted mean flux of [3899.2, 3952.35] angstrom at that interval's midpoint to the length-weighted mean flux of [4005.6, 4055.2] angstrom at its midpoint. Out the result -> 0.300 mag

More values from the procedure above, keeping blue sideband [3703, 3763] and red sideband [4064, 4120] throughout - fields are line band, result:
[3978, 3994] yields -0.21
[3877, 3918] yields -0.15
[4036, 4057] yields -0.24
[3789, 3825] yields -0.21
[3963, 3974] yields 0.35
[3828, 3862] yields -0.18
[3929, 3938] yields -0.12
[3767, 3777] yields 0.08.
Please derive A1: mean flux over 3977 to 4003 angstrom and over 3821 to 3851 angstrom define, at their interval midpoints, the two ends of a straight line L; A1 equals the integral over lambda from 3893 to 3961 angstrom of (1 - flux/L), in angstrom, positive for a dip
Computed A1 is -4.95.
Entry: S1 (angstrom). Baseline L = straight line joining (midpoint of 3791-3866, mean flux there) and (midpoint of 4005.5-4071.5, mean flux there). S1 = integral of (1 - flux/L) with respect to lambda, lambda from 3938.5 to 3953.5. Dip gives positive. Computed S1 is -1.1 angstrom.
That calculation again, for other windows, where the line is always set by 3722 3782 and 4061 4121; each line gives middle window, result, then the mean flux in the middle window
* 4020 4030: -2.7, 59.6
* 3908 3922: -4.7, 58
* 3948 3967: -2.6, 50.8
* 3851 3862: -4.1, 57.1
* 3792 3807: 0.6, 37.9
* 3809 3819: -3.7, 54.8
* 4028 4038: -2.5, 58.9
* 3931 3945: -2.3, 51.5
